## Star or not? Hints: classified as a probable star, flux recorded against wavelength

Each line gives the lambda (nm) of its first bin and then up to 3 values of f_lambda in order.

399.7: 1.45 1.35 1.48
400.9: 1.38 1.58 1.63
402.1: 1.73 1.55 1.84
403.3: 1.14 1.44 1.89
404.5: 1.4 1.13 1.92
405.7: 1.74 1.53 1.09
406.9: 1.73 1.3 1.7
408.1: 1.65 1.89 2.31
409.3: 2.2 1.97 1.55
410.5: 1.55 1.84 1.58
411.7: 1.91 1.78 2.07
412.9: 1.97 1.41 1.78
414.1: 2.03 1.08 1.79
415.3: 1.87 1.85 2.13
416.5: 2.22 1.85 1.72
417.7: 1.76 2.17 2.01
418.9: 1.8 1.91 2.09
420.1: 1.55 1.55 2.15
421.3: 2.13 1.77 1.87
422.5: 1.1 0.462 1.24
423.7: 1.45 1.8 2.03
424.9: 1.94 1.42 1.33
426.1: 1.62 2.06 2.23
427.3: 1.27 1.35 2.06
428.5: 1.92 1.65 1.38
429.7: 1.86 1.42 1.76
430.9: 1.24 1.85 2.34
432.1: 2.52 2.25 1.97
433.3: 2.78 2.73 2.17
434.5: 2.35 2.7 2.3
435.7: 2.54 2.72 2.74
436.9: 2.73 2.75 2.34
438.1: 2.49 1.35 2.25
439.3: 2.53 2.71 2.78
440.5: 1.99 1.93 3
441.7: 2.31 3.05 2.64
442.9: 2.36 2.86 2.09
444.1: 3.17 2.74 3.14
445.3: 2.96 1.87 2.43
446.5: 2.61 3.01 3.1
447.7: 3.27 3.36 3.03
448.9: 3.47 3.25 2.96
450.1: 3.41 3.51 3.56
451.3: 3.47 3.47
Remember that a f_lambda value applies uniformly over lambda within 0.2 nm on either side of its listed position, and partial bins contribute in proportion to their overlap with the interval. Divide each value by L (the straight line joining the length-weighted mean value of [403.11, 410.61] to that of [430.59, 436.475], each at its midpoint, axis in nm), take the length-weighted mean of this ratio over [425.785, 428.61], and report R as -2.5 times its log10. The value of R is 0.219 mag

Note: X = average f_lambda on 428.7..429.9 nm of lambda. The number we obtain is 1.63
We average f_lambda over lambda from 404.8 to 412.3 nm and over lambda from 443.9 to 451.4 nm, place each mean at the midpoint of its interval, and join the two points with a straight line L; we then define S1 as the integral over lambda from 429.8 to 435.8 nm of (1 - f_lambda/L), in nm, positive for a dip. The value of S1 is 0.88 nm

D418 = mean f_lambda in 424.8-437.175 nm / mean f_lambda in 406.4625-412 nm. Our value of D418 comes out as 1.17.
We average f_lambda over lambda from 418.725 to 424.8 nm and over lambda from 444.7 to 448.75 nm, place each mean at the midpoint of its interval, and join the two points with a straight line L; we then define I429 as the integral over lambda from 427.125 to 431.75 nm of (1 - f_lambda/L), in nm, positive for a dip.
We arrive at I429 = 0.87 nm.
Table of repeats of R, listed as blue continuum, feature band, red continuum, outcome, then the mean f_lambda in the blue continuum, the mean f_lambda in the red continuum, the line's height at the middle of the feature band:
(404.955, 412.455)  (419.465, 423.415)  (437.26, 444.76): 0.25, 1.73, 2.49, 2.03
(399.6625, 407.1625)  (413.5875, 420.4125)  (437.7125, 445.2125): 0.02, 1.53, 2.52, 1.88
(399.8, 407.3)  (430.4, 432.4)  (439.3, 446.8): 0.16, 1.52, 2.6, 2.28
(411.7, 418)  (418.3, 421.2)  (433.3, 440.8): 0.05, 1.83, 2.46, 1.97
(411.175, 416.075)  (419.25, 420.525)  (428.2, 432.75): 0.01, 1.78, 1.84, 1.8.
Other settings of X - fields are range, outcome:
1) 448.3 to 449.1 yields 3.25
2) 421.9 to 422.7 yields 1.49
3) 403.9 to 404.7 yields 1.65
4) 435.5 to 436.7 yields 2.67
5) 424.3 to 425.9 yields 1.68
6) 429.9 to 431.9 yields 1.72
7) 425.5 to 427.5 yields 1.7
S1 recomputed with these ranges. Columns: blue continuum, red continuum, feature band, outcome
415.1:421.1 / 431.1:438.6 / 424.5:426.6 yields 0.44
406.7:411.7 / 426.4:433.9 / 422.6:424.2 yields 0.58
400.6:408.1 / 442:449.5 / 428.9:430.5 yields 0.52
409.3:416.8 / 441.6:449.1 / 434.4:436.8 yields -0.05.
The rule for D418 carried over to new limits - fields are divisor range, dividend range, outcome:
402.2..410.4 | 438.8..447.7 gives 1.60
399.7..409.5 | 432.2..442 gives 1.52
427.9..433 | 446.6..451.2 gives 1.75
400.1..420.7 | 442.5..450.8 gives 1.70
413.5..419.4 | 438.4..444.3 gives 1.33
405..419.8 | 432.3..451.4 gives 1.50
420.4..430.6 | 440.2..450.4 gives 1.70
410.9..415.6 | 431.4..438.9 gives 1.38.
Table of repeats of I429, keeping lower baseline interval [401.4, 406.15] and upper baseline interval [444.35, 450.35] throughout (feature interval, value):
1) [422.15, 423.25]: 0.60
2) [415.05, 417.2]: 0.01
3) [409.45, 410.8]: 0.05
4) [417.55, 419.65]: 0.11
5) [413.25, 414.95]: 0.26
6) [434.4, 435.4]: 0.04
